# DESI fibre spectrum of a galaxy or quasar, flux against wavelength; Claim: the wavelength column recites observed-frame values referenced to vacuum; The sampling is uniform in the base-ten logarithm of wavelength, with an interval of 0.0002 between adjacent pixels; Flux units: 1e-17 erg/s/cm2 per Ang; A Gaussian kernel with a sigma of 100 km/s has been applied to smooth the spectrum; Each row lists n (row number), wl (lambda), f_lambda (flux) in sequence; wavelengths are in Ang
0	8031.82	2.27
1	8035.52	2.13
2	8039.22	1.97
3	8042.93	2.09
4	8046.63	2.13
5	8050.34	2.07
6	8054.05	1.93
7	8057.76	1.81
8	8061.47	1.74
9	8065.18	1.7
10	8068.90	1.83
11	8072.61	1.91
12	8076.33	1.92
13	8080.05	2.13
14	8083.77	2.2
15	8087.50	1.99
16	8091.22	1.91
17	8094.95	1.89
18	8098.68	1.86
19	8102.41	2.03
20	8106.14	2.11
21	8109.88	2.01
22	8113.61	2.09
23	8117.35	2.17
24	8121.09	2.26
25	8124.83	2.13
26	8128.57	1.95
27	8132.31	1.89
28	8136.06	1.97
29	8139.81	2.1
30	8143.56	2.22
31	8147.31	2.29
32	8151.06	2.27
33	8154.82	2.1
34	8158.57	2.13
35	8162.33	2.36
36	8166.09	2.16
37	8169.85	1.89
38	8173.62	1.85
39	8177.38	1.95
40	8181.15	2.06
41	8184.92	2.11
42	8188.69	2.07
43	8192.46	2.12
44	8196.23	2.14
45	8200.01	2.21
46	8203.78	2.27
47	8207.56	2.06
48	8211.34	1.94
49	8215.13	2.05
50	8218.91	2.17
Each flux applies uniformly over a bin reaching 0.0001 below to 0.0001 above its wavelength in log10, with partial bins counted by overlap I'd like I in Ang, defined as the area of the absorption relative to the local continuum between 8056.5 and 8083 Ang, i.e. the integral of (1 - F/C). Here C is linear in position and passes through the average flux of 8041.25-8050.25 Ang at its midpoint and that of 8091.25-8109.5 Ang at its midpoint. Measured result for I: 2.1 Ang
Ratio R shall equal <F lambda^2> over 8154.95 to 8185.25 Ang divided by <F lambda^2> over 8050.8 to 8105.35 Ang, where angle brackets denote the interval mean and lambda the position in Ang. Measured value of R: 1.10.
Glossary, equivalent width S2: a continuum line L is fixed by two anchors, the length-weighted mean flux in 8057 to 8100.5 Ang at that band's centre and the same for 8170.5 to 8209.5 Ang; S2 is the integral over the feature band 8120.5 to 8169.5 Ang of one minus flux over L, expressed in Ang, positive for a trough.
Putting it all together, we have -2.9 Ang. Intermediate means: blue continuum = 1.91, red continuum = 2.08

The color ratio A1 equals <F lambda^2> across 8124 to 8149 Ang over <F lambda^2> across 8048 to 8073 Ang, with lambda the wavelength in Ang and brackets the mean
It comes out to 1.14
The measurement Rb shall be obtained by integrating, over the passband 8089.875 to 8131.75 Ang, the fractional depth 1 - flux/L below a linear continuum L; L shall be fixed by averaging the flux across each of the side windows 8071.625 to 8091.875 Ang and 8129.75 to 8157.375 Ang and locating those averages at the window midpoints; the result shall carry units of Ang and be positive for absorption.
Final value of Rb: 0.6 Ang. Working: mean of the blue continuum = 2.02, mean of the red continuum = 2.12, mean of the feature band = 2.03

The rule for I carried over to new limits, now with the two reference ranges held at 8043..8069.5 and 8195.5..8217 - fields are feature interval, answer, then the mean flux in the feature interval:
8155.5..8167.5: -0.9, 2.21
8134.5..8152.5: -1.3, 2.17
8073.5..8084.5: -0.7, 2.06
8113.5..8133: -1.0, 2.09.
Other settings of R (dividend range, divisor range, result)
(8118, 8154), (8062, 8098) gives 1.11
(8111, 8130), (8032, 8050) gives 1.03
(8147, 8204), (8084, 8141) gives 1.06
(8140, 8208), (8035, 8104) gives 1.12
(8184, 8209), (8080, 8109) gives 1.09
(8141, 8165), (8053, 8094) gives 1.18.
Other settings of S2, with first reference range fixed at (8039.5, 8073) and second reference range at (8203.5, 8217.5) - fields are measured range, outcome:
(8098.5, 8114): -0.5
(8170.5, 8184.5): 0.5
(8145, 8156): -1.2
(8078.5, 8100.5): -0.6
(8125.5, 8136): 0.2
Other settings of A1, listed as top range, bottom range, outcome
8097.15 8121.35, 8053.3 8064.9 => 1.16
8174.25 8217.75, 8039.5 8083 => 1.11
